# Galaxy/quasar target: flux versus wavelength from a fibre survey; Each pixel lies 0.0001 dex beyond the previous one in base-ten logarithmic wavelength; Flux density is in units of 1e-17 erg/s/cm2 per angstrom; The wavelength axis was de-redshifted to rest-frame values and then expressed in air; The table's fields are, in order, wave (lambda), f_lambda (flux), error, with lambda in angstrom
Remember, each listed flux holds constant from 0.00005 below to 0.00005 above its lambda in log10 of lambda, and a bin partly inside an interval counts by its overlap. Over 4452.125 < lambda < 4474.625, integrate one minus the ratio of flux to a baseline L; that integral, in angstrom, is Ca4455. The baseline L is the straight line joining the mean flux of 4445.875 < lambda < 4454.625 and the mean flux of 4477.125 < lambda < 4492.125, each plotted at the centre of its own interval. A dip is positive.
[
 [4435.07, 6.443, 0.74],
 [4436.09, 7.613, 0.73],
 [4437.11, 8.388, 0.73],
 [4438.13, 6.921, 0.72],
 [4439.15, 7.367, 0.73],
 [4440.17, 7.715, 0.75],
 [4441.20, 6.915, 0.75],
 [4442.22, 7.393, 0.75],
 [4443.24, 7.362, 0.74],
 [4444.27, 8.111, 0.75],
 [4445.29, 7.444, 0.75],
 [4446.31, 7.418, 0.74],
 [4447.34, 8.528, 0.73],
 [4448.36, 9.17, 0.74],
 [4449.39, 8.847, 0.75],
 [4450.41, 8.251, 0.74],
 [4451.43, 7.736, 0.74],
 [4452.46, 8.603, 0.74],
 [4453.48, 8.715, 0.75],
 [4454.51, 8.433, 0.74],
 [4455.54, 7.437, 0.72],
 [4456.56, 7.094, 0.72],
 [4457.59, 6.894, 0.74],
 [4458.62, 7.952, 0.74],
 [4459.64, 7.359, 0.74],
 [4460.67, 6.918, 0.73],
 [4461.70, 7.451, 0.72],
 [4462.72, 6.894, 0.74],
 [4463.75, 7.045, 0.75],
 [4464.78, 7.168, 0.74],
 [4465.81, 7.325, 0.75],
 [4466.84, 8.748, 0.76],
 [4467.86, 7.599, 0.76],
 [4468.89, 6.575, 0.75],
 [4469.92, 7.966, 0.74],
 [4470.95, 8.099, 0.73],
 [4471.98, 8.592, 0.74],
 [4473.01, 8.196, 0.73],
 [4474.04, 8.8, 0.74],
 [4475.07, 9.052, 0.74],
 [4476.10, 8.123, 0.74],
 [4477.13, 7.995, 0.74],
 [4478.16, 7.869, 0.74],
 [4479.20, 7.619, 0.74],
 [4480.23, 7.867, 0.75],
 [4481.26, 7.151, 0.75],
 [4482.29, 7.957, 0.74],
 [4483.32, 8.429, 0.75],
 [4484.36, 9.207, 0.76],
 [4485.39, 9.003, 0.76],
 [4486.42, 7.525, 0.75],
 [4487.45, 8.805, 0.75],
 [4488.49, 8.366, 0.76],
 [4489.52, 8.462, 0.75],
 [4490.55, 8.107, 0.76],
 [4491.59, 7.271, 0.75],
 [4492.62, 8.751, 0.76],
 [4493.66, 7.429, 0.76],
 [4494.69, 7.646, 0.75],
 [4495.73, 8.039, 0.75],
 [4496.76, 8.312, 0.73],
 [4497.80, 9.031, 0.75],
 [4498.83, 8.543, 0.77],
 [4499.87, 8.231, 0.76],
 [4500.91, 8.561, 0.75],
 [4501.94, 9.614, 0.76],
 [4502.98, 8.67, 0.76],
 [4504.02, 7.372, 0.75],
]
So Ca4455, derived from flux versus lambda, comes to 1.6 angstrom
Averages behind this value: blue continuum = 8.42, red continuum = 8.11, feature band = 7.72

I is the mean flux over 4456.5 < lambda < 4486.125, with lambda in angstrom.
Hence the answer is 7.84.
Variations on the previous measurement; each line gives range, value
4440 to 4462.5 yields 7.8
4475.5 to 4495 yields 8.09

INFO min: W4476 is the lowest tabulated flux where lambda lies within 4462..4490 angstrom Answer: 6.575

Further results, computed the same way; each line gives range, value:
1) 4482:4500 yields 7.271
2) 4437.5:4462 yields 6.894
